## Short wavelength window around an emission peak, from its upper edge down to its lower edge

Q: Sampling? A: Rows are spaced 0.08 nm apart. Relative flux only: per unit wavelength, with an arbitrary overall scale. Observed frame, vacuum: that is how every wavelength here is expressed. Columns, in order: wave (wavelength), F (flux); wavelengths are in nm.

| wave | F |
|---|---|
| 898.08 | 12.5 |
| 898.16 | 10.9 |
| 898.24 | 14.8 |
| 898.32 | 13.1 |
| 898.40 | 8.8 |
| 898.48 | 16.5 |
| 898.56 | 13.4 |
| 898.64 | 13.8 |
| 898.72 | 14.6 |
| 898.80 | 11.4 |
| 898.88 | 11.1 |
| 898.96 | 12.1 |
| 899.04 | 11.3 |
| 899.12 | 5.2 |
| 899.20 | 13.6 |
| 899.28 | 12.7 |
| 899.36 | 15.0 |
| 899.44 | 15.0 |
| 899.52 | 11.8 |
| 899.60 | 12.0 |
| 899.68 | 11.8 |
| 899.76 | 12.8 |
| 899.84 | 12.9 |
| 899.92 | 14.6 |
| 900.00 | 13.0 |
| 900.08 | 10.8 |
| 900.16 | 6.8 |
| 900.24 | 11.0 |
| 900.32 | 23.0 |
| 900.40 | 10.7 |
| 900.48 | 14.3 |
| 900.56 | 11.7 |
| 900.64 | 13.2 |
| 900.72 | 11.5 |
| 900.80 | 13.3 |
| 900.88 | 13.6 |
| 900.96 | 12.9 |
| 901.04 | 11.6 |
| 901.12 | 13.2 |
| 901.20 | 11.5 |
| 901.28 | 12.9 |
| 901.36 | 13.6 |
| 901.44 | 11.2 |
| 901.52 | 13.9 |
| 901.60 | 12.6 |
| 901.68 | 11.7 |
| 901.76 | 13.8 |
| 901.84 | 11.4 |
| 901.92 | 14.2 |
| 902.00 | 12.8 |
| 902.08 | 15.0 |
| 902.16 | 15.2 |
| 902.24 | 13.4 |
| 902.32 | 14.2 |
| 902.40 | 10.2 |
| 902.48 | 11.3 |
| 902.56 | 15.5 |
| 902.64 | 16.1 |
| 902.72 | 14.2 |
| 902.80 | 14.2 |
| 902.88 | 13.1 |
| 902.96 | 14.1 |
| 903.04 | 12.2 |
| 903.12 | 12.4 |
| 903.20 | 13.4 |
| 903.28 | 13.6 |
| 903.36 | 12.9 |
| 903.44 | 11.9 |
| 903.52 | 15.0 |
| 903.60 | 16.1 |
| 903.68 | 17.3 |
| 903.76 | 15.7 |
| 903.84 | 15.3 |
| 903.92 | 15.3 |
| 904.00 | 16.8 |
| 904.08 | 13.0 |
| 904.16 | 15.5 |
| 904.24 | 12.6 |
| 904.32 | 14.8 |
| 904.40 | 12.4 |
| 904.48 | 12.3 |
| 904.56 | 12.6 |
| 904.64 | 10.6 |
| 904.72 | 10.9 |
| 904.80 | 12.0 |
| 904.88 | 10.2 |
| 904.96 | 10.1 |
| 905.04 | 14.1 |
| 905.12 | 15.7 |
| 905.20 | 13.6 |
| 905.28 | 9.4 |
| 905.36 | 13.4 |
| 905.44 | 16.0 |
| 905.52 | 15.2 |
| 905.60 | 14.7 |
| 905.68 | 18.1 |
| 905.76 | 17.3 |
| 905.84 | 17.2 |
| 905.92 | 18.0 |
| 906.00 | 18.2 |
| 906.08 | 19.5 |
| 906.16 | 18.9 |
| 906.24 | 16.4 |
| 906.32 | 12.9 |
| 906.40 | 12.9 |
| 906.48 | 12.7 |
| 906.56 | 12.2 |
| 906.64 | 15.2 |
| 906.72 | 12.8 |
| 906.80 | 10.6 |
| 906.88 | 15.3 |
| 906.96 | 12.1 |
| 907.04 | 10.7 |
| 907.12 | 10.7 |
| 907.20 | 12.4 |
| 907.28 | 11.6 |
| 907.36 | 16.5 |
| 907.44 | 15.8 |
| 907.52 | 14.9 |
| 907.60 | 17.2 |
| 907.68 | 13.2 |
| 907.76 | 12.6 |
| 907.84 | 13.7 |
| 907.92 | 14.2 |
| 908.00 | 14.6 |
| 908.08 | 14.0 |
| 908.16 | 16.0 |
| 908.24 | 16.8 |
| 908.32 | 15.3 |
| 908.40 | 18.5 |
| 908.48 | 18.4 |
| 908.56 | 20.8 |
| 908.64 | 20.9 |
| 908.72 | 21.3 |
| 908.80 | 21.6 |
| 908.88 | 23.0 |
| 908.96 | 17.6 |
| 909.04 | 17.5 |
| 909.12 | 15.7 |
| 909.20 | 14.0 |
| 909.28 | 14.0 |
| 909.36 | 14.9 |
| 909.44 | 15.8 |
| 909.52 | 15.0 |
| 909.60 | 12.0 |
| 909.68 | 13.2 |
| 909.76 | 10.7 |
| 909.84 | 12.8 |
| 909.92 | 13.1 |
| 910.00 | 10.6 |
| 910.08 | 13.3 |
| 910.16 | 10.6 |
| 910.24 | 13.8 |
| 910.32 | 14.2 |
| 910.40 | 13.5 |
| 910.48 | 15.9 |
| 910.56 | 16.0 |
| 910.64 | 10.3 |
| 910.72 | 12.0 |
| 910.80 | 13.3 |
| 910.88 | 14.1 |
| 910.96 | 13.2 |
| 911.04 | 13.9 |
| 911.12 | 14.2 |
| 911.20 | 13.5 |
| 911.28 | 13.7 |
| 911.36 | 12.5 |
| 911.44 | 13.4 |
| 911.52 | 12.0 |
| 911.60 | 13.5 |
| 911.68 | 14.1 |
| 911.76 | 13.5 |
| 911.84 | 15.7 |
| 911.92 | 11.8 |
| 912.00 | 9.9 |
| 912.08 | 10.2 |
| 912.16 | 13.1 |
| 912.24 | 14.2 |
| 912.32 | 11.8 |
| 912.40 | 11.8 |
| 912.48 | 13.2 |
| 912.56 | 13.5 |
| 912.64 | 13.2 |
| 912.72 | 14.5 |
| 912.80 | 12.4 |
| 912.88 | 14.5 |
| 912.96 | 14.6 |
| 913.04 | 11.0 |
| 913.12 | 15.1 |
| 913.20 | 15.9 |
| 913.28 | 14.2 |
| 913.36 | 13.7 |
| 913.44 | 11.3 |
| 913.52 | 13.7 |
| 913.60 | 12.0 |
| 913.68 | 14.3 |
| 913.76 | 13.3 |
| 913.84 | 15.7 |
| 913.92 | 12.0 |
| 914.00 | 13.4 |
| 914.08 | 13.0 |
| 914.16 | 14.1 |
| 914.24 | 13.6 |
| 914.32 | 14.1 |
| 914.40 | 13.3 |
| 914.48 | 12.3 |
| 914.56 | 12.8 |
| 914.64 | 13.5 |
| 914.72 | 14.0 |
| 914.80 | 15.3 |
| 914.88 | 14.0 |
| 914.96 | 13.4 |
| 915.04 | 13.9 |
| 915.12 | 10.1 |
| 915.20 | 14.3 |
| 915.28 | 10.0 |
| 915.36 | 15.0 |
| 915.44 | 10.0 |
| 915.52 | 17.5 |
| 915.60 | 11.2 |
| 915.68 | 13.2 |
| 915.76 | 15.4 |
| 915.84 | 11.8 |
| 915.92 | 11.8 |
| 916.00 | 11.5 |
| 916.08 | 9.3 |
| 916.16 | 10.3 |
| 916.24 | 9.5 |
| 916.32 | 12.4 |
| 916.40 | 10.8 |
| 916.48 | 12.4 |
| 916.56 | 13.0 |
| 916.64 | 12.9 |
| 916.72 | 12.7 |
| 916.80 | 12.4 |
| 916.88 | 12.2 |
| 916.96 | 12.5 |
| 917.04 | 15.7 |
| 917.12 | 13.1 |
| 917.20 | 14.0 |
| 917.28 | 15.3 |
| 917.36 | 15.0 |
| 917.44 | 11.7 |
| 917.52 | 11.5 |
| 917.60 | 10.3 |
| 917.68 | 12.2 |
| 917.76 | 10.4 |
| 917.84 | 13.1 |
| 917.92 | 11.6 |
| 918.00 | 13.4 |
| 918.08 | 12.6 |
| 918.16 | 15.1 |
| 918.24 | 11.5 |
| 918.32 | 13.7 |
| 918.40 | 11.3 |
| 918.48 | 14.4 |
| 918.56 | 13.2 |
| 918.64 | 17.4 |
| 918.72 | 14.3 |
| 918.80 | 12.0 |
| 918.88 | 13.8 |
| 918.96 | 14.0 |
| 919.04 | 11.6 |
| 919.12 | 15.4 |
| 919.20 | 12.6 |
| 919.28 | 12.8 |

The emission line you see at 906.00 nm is H-alpha 6563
